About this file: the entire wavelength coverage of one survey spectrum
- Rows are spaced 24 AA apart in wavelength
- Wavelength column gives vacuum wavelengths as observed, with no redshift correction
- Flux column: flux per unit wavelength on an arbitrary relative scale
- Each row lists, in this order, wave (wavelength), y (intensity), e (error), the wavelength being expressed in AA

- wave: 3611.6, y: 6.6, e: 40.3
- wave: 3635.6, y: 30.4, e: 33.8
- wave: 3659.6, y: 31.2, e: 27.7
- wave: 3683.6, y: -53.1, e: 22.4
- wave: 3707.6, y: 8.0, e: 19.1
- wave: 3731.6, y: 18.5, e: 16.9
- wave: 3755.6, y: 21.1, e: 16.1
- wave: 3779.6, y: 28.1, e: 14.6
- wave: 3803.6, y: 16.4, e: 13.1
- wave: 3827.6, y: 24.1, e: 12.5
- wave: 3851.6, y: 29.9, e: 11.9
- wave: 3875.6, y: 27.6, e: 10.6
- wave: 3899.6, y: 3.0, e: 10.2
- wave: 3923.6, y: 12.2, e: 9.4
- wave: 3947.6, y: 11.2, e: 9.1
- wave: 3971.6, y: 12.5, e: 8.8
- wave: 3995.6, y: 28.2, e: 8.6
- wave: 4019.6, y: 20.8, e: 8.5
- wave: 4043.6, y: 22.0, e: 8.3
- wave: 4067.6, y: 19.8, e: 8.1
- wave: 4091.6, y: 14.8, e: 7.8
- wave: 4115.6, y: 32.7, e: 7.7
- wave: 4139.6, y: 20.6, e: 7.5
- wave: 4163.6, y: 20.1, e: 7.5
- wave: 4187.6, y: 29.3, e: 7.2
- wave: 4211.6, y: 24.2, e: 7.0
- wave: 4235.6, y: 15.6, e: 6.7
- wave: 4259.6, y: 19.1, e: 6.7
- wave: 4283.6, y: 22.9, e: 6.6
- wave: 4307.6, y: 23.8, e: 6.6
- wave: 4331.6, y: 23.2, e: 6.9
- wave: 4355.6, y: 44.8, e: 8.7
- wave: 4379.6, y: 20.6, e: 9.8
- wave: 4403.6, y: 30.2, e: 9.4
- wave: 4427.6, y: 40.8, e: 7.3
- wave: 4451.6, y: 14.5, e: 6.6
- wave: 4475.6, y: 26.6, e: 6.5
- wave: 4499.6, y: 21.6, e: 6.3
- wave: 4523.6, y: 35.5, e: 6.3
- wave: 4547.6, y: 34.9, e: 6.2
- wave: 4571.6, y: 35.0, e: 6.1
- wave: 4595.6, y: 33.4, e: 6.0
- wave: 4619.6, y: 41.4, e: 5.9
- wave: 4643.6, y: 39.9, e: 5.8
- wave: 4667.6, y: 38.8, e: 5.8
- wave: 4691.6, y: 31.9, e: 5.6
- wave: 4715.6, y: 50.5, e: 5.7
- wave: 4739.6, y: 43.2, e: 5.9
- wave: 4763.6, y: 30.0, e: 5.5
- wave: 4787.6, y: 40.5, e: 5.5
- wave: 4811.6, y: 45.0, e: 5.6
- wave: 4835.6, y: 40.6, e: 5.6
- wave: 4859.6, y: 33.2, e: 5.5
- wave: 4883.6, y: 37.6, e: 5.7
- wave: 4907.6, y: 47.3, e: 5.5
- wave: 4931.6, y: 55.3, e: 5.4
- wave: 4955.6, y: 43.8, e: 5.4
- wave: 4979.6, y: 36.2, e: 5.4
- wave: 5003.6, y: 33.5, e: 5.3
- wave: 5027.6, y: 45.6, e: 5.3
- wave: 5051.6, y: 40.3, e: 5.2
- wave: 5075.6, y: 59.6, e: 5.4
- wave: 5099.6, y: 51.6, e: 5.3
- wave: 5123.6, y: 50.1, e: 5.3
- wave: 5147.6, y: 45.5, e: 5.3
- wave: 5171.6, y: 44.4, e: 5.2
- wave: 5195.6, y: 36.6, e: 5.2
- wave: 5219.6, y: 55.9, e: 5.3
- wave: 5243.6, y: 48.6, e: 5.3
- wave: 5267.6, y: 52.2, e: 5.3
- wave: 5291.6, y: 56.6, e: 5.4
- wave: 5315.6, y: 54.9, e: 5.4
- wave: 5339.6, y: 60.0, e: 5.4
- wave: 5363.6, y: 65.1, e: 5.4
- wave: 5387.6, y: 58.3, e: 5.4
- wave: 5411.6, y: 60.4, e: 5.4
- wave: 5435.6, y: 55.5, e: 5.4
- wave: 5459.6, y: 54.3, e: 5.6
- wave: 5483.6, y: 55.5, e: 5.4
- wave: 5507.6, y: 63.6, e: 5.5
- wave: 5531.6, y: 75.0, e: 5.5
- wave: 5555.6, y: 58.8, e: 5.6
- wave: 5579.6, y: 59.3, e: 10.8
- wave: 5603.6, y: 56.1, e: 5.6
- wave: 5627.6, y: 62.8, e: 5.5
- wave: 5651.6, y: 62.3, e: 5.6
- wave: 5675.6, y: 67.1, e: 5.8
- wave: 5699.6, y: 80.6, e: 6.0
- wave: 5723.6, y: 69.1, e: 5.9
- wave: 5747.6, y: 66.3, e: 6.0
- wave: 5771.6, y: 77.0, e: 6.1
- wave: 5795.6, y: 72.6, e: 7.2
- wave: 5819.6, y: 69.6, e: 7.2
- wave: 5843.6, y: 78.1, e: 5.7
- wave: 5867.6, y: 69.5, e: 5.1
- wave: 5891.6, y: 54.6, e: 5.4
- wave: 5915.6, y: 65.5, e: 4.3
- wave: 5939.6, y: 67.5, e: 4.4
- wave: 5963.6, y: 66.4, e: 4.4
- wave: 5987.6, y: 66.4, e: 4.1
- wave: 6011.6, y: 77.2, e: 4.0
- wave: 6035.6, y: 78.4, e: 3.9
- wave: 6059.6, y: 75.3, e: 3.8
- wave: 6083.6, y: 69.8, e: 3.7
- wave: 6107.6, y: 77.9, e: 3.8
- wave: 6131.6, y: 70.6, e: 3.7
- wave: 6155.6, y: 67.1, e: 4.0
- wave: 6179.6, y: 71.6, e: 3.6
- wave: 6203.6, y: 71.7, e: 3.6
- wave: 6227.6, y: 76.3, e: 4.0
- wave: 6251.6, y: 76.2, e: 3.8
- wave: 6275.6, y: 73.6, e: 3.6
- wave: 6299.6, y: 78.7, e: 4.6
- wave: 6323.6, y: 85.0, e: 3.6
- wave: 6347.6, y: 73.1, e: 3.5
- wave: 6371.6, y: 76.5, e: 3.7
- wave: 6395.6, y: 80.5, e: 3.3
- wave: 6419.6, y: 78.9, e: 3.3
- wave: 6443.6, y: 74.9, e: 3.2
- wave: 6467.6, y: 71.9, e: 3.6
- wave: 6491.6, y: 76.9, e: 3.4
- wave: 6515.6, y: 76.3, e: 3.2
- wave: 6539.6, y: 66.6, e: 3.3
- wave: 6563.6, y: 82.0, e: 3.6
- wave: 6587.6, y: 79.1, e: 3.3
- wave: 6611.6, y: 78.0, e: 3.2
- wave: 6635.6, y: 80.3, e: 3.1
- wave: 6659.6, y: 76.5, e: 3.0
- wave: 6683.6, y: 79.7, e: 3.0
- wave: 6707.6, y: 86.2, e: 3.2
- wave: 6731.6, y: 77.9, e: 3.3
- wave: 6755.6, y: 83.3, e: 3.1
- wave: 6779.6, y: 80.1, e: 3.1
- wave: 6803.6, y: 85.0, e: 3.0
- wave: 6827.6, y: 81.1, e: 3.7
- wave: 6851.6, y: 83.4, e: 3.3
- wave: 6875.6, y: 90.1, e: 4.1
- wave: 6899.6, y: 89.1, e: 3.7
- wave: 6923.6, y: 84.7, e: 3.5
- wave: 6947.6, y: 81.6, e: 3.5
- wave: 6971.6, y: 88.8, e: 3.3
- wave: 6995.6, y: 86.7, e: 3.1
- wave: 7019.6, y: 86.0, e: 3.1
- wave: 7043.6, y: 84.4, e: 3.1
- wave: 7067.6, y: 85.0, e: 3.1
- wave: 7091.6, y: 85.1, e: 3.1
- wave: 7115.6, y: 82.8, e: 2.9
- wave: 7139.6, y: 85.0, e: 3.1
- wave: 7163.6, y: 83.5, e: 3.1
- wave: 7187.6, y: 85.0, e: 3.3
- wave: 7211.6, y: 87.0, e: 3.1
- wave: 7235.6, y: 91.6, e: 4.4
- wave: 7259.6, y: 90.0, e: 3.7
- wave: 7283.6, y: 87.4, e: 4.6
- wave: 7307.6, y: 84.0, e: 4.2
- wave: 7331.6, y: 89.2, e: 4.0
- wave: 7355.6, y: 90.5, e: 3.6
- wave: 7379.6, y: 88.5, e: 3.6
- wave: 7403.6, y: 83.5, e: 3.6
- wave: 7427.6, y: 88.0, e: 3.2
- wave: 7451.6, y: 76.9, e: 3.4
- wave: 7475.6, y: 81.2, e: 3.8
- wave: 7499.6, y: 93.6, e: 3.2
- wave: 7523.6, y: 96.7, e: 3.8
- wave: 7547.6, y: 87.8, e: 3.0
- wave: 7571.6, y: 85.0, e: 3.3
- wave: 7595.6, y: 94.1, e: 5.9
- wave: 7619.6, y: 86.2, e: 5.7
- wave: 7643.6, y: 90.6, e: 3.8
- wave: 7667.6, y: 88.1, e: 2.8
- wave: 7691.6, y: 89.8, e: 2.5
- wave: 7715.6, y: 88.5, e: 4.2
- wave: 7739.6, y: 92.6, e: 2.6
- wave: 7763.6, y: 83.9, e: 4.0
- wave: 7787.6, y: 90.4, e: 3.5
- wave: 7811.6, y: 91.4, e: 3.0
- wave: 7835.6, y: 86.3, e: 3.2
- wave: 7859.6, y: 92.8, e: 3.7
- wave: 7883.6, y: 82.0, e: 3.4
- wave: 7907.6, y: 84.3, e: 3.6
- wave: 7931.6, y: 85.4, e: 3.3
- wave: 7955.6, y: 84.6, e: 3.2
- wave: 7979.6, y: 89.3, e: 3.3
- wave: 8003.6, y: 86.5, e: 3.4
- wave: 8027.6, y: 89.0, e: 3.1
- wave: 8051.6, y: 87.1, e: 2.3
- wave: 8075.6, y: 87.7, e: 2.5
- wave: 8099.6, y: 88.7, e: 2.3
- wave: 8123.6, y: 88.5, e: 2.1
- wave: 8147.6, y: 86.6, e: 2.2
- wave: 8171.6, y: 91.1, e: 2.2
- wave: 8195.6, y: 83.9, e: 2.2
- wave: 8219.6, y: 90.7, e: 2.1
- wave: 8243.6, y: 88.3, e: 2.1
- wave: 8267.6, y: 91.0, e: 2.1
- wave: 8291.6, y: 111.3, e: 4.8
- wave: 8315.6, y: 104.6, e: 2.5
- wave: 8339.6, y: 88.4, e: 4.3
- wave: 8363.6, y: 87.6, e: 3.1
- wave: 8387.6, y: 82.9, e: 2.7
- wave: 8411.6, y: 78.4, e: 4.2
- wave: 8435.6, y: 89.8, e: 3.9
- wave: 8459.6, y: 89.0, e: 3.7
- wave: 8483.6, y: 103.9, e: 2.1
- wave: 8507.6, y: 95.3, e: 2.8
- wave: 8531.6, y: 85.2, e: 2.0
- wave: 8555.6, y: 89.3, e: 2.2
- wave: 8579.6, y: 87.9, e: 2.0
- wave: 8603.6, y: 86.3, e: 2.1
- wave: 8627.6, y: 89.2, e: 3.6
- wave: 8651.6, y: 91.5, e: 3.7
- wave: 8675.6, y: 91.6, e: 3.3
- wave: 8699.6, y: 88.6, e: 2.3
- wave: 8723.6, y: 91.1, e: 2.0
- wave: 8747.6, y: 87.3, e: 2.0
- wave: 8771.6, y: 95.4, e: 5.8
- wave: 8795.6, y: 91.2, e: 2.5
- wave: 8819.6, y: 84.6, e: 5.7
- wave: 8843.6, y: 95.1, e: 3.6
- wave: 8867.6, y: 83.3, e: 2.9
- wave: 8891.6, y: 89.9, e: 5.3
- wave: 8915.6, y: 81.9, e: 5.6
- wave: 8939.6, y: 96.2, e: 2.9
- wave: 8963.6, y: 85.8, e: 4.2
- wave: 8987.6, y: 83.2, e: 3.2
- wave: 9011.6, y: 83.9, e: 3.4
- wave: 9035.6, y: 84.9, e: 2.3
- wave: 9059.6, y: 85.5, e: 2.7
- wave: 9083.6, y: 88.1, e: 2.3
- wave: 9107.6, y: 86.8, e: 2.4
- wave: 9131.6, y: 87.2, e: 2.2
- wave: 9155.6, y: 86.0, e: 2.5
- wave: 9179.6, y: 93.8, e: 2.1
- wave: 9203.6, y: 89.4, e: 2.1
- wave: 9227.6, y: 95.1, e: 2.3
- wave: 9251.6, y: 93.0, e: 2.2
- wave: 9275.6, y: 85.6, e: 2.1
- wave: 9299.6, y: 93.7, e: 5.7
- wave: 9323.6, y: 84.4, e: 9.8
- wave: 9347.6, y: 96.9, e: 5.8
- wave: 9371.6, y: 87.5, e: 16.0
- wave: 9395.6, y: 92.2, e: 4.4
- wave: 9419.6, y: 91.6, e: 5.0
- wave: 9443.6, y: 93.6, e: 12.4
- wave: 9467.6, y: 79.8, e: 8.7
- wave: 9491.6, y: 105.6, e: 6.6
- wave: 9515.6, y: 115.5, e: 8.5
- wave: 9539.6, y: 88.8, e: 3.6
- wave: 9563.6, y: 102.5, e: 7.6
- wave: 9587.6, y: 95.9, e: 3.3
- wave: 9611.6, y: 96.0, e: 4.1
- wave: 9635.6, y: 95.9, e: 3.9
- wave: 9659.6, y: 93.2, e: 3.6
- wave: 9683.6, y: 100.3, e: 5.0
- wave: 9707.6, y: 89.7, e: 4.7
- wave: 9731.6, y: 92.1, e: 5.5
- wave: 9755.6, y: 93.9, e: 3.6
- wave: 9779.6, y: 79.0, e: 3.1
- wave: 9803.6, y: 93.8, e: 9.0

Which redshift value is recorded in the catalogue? 0.263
